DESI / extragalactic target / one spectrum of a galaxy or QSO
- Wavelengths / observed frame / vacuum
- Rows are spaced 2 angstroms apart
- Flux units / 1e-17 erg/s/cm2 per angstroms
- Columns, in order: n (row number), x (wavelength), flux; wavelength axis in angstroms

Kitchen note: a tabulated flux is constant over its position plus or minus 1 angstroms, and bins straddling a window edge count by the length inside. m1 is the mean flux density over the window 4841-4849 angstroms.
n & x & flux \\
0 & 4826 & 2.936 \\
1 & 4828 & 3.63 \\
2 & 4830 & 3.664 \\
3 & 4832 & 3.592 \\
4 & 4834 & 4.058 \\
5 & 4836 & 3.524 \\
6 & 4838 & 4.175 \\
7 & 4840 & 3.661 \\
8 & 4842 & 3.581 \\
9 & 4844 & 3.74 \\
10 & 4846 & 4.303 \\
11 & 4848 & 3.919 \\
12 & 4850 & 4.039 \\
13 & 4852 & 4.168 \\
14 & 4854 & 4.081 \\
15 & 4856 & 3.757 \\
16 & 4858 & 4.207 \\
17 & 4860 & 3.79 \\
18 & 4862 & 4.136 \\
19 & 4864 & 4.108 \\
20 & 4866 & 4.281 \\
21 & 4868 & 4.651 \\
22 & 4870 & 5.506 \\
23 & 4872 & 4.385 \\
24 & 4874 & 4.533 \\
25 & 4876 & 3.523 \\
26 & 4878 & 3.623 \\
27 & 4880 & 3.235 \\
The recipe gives 3.89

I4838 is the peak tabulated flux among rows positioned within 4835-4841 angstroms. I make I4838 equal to 4.175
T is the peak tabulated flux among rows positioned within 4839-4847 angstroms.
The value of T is 4.303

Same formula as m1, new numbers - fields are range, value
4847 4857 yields 3.99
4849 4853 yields 4.1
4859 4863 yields 3.96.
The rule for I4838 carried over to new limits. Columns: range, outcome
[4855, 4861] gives 4.207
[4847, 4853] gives 4.168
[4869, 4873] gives 5.506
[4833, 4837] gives 4.058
